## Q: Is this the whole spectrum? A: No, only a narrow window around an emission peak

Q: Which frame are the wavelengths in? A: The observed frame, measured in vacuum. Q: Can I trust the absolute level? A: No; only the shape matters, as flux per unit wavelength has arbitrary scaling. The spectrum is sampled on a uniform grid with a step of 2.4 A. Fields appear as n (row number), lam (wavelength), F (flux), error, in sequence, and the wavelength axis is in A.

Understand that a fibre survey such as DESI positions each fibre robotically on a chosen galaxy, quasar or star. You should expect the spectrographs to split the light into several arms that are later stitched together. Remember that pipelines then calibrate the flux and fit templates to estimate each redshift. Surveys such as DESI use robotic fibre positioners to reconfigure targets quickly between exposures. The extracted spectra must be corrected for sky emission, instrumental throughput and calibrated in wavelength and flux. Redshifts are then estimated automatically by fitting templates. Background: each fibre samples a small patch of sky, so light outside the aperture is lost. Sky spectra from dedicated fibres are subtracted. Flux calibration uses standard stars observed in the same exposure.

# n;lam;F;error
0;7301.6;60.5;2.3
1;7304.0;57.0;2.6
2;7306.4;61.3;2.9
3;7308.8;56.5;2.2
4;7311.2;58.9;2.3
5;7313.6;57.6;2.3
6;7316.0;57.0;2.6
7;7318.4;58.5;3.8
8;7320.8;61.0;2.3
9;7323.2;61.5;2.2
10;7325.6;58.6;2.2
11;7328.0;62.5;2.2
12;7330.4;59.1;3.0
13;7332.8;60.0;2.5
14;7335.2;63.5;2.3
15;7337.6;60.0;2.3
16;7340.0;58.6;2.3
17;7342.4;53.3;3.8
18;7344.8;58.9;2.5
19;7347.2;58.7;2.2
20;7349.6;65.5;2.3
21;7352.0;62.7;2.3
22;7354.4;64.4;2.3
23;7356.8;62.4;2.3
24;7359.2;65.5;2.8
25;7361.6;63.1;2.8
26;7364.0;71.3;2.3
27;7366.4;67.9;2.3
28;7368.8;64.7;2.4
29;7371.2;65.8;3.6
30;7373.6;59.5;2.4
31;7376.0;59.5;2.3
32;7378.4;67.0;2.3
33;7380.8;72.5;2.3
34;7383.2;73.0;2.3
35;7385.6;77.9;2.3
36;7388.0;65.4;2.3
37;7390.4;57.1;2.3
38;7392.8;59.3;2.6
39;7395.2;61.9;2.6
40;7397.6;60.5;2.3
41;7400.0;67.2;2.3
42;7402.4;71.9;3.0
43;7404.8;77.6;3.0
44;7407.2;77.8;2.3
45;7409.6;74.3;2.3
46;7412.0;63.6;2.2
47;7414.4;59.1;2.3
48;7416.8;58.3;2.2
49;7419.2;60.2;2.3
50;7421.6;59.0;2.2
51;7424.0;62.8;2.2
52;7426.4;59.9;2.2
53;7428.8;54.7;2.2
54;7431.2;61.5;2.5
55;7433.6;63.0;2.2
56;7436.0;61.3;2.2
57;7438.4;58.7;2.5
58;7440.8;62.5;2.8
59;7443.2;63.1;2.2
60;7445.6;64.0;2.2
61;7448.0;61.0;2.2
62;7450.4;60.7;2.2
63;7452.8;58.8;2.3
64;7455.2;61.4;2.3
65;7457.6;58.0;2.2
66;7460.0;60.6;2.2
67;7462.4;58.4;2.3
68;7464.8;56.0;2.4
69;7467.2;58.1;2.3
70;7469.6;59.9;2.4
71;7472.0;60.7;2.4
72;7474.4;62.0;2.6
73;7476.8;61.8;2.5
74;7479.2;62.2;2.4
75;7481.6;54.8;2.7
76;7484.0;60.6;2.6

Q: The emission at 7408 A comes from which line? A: [N II] 6583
